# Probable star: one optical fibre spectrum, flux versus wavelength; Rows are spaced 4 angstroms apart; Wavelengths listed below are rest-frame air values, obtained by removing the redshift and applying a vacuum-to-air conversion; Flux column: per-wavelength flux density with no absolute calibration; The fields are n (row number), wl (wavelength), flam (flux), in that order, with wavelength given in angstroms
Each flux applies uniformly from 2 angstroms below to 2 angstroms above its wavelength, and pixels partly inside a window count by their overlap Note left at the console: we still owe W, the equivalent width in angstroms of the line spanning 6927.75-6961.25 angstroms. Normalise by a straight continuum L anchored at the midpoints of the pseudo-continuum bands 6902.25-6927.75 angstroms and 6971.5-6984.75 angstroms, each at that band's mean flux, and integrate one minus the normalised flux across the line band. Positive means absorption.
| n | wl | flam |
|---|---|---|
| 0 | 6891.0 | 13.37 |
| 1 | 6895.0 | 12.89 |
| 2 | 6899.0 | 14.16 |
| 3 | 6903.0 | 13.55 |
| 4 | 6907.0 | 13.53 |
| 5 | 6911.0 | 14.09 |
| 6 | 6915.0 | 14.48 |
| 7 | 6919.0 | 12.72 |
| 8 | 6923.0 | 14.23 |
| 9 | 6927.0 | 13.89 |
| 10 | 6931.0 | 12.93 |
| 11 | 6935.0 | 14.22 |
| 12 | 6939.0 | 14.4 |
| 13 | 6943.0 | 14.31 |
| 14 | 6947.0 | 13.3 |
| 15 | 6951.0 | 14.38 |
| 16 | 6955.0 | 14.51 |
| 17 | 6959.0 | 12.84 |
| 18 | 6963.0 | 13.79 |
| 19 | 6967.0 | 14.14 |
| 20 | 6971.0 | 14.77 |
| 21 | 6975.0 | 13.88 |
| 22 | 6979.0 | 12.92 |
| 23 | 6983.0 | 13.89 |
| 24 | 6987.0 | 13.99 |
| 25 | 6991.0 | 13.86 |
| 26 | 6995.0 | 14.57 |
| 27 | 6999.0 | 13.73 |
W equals -0.3 angstroms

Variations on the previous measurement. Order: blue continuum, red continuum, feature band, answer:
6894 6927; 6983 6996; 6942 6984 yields 0.25 angstroms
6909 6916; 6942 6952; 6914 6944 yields 0.50 angstroms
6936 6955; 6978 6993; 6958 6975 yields -0.03 angstroms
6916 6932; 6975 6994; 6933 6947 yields -0.59 angstroms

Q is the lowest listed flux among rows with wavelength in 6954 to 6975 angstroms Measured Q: 12.84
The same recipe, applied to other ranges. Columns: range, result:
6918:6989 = 12.72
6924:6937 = 12.93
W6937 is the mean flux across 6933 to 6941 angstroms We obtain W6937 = 14.3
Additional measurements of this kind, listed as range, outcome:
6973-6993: 13.7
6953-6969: 13.8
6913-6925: 13.8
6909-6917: 14.3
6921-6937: 13.8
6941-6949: 13.8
